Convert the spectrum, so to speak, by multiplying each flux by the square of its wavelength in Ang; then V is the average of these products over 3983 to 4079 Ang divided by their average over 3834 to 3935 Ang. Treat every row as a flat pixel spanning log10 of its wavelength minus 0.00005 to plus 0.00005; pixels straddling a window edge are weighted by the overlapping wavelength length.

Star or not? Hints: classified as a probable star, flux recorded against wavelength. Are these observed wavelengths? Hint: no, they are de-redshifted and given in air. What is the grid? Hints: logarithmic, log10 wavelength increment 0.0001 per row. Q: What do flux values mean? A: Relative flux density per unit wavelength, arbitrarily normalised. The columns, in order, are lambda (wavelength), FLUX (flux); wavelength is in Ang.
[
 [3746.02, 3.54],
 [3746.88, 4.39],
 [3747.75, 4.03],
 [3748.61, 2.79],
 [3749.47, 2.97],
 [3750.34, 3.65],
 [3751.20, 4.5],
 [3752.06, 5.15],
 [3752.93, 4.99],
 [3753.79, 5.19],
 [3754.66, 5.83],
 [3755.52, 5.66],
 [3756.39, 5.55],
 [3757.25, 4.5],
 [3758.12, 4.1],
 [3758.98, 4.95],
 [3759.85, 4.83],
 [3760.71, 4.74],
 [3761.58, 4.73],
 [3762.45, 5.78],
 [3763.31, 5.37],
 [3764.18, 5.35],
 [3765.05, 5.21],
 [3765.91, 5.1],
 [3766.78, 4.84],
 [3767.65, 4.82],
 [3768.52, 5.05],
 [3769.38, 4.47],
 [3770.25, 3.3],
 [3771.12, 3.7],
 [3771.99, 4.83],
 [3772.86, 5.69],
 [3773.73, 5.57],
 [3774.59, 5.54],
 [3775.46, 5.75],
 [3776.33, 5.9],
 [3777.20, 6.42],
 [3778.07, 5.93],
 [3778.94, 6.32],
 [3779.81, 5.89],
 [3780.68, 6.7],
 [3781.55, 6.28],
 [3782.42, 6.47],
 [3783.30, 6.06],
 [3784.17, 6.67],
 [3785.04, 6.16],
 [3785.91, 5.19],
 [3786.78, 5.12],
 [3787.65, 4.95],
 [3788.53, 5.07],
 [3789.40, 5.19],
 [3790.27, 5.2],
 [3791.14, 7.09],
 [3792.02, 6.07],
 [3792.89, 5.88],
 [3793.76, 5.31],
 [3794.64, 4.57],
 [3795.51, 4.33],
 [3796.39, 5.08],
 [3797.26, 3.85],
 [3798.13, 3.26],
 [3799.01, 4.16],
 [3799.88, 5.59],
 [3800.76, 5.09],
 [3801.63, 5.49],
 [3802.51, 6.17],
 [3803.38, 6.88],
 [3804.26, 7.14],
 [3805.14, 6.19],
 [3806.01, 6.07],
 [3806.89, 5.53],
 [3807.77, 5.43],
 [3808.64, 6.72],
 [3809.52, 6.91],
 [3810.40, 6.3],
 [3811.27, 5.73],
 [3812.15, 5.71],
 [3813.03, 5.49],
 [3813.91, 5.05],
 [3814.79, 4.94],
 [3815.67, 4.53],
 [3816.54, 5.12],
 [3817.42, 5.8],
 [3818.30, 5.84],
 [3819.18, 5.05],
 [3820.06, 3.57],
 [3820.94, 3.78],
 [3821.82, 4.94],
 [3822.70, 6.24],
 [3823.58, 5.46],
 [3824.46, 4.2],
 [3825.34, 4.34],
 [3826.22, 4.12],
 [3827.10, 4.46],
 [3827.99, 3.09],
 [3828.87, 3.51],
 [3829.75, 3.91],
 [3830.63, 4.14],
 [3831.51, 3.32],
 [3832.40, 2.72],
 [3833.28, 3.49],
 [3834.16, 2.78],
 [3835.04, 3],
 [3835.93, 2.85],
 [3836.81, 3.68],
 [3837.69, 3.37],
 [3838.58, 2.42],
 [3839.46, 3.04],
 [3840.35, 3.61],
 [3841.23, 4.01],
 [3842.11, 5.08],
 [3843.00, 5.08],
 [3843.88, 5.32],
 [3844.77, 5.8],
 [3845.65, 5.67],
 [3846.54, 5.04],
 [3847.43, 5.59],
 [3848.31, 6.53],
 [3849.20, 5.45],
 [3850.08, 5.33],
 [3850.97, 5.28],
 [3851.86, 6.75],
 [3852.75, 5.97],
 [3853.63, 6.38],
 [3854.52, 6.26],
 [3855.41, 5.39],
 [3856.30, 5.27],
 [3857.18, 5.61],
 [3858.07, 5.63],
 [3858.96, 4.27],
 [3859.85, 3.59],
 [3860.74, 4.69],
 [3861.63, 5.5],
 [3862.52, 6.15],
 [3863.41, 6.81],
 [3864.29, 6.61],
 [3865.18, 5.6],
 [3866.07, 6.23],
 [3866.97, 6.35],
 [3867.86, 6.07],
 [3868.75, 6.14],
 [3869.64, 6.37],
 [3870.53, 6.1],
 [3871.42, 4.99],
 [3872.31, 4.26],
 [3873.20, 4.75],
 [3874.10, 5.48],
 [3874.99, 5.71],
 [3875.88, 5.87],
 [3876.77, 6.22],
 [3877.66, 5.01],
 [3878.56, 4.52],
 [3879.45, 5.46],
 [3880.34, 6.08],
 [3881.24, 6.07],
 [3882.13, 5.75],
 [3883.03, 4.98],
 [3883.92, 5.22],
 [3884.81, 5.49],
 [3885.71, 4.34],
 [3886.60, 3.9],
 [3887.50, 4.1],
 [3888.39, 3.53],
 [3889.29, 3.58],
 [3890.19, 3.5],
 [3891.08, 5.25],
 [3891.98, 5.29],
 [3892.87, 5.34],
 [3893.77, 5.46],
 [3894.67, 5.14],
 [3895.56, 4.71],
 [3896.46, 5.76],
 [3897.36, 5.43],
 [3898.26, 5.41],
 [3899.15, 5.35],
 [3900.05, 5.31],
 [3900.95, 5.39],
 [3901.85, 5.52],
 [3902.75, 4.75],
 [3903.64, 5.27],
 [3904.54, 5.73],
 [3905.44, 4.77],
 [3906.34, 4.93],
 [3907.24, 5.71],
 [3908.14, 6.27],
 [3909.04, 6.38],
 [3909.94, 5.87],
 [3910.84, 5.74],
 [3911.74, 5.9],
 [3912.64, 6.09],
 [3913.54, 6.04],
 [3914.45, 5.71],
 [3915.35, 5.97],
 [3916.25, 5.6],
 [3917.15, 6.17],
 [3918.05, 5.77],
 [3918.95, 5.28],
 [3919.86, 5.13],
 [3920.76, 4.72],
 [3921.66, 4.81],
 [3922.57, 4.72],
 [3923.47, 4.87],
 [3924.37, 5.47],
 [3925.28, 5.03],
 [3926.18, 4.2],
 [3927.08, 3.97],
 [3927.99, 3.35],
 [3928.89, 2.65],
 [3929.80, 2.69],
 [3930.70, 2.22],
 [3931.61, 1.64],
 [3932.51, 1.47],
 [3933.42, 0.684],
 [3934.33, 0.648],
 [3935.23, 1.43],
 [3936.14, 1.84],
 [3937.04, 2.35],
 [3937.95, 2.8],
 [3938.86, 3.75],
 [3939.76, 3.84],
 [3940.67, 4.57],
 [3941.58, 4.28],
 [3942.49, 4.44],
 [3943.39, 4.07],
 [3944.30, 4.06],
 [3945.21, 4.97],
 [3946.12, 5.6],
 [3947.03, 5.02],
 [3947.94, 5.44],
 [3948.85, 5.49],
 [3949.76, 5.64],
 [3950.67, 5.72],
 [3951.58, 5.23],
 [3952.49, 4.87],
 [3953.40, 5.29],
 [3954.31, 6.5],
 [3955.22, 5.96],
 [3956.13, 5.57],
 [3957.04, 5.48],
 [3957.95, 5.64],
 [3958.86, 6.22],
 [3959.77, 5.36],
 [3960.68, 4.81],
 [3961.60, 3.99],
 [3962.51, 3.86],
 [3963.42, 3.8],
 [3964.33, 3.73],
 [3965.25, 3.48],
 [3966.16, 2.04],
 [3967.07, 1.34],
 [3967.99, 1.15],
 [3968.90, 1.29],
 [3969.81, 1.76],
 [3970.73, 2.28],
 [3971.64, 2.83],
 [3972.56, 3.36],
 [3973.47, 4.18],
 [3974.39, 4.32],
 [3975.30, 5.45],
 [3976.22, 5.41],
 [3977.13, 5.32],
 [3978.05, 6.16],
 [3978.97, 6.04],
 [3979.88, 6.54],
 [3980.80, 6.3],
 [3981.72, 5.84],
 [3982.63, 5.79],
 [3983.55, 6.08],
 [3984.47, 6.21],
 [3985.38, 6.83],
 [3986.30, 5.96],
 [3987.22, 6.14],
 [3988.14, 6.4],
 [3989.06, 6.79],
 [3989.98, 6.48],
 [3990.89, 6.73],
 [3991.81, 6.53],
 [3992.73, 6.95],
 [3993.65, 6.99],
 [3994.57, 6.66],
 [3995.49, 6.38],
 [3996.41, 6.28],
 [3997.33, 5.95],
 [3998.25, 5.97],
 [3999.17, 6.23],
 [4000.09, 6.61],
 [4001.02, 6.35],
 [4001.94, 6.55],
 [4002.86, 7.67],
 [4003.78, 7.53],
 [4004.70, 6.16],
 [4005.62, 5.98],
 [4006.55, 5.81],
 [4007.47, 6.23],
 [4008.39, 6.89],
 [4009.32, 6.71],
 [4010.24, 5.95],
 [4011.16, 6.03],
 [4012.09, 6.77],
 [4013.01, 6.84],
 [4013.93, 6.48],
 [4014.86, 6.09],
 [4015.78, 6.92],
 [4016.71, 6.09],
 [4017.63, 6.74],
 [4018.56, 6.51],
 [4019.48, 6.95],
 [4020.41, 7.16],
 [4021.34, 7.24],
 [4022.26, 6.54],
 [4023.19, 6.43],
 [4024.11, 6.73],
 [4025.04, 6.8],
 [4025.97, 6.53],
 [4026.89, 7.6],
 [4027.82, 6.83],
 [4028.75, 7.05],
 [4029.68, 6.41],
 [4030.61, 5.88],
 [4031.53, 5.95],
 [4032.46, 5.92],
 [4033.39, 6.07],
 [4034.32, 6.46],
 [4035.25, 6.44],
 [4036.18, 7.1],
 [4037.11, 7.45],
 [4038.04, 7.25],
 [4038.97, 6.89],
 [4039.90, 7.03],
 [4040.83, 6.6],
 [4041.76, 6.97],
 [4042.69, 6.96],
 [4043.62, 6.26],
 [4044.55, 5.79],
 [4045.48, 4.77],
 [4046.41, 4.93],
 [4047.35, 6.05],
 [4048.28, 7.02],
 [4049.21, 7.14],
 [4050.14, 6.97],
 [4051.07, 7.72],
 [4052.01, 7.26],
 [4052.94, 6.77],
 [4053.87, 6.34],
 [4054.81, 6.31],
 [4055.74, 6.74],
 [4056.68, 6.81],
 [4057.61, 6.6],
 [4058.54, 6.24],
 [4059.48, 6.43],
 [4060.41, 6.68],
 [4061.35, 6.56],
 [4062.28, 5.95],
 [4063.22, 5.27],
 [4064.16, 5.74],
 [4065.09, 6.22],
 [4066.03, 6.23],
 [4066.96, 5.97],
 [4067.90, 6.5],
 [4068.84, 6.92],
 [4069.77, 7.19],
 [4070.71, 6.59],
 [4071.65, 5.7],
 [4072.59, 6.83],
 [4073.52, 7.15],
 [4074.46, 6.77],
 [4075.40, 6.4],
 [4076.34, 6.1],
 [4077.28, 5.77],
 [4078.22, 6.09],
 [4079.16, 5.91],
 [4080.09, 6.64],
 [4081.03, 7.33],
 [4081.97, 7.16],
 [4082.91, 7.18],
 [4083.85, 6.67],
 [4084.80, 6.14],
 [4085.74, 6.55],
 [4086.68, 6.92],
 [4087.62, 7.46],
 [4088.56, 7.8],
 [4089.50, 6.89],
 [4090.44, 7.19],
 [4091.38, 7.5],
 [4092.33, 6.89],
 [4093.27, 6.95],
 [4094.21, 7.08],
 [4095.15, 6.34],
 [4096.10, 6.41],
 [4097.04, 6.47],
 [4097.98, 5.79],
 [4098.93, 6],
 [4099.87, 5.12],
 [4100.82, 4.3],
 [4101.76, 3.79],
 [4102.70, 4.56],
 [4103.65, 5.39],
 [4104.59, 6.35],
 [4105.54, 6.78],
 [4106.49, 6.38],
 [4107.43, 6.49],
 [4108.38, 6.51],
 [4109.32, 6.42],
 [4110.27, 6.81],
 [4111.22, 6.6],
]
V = 1.41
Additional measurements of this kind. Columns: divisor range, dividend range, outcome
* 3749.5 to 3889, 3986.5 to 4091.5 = 1.43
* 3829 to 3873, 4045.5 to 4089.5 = 1.47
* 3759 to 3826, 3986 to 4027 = 1.36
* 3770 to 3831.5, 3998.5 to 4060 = 1.40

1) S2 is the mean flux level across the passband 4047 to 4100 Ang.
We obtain 6.6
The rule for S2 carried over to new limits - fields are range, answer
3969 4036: 6.13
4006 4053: 6.58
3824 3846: 3.88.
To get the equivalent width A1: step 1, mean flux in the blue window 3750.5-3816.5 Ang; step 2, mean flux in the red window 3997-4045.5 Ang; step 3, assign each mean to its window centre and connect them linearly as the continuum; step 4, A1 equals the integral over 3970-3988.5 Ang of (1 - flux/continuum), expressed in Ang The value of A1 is 3.1 Ang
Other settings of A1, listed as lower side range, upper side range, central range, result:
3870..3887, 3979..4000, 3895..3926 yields 0.8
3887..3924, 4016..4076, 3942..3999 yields 7.4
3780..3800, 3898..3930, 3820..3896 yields 5.4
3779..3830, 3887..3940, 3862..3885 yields -4.2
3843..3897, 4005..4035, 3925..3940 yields 8.4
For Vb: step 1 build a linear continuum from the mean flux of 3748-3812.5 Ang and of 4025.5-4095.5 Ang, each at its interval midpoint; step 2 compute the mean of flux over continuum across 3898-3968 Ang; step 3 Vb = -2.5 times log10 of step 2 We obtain 0.305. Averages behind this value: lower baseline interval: 5.33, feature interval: 4.54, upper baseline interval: 6.6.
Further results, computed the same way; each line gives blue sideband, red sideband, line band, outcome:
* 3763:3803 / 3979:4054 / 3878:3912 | 0.14 mag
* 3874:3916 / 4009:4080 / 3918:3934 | 0.43 mag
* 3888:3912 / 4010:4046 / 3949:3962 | 0.07 mag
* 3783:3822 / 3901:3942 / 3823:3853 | 0.17 mag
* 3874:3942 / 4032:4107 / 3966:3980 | 0.42 mag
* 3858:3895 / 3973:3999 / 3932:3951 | 0.48 mag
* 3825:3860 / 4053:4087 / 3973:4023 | -0.08 mag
